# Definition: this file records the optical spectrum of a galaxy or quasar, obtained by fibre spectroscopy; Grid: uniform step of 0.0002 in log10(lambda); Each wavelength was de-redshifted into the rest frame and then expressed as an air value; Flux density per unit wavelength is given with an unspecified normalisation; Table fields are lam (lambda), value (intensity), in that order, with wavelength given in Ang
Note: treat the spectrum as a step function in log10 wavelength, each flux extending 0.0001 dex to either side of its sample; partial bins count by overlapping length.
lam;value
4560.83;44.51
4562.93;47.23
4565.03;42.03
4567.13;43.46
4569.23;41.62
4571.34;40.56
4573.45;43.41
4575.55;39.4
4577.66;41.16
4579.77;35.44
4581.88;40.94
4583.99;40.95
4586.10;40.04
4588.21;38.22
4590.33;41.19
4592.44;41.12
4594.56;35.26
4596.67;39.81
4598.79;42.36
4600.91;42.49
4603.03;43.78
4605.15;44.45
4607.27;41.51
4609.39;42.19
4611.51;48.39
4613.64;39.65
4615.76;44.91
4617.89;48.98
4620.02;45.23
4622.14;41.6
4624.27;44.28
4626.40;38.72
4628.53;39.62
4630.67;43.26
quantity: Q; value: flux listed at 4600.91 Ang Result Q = 42.49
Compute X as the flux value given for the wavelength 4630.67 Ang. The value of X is 43.26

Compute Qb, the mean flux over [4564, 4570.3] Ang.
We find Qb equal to 42.4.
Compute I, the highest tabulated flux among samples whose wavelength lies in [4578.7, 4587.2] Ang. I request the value 40.95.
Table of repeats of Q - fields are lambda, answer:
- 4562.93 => 47.23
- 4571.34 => 40.56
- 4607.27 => 41.51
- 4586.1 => 40.04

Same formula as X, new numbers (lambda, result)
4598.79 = 42.36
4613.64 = 39.65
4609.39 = 42.19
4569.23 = 41.62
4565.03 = 42.03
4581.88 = 40.94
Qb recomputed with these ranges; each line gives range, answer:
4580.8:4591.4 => 40.3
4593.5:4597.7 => 37.6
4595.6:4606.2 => 42.6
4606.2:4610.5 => 42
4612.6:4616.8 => 42.3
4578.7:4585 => 39.1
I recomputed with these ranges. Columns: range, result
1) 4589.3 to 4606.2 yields 44.45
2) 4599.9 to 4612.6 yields 48.39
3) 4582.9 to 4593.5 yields 41.19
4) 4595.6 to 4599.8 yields 42.36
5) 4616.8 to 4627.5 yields 48.98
